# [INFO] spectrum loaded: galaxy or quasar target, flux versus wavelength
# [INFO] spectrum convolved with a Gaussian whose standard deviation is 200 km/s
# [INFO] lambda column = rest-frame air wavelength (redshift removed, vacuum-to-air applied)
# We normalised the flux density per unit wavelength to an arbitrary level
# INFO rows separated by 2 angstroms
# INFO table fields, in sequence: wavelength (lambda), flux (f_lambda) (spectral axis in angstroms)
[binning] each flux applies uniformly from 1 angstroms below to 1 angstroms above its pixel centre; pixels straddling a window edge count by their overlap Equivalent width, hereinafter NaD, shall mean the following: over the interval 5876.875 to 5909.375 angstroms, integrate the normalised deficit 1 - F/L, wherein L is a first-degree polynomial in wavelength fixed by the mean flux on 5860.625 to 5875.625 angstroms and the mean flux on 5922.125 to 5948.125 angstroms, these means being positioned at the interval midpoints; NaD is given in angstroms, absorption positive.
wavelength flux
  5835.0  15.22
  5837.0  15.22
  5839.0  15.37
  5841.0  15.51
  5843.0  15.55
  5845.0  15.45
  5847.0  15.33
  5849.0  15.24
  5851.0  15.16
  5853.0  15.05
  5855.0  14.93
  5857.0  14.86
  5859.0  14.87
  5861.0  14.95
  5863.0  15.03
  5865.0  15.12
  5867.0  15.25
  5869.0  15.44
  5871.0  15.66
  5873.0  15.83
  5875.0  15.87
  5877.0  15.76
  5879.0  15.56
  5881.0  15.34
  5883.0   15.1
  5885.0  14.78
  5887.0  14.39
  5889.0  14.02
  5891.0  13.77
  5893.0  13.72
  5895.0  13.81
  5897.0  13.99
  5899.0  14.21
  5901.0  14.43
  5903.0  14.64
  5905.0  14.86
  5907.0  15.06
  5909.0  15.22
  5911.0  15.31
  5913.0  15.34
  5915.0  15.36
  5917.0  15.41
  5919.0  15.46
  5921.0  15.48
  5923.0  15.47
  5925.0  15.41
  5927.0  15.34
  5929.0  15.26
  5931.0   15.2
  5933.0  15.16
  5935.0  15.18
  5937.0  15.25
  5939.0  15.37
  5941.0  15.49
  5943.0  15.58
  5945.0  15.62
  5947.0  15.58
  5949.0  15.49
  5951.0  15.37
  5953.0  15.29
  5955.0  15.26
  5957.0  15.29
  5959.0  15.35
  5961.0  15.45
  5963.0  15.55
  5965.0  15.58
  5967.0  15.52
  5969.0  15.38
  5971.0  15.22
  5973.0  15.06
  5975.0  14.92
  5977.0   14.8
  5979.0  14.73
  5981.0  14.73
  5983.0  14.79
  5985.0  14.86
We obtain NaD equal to 1.7 angstroms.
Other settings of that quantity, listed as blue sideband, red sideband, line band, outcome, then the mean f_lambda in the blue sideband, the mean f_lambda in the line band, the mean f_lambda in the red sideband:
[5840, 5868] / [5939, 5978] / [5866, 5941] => 1.0 angstroms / 15.2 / 15.1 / 15.4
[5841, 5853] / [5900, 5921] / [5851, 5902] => 1.2 angstroms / 15.3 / 14.9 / 15.1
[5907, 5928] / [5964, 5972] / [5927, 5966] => 0.0 angstroms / 15.4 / 15.4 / 15.4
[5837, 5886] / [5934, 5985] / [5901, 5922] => 0.1 angstroms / 15.3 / 15.2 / 15.3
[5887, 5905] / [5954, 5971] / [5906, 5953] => -1.9 angstroms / 14.1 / 15.4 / 15.4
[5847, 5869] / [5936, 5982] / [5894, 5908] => 0.7 angstroms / 15.1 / 14.4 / 15.3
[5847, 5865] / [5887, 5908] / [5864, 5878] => -0.8 angstroms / 15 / 15.6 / 14.3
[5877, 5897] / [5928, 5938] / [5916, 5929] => -0.3 angstroms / 14.5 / 15.4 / 15.2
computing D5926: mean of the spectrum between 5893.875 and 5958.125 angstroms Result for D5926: 15.2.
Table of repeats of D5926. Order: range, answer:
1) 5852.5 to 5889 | 15.2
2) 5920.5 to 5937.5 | 15.3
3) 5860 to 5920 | 15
